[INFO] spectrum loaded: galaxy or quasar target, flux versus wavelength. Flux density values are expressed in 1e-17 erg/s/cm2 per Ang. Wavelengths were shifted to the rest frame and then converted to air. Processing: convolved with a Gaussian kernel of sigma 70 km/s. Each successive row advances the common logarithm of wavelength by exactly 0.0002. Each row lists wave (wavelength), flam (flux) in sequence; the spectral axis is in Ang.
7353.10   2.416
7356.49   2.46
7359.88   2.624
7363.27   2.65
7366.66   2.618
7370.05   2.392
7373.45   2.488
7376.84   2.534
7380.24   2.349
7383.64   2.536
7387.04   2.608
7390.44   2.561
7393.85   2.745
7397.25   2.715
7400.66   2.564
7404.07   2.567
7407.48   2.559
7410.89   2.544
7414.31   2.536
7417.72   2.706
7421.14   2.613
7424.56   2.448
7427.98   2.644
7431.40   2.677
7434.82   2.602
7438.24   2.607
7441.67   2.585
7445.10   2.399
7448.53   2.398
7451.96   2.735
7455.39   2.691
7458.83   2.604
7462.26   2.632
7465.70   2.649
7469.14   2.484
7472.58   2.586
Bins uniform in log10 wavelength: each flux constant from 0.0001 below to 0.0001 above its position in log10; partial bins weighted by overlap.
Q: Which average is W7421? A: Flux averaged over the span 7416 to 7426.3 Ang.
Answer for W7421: 2.59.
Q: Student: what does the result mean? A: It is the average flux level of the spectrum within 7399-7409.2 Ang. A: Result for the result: 2.56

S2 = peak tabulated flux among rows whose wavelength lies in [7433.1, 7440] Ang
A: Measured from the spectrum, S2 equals 2.607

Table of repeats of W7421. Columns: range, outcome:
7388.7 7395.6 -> 2.65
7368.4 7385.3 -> 2.46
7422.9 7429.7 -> 2.55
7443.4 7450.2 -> 2.4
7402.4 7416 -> 2.55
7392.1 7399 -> 2.73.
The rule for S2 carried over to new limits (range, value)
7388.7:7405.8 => 2.745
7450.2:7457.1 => 2.735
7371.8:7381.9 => 2.534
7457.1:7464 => 2.632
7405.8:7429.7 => 2.706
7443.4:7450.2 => 2.399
